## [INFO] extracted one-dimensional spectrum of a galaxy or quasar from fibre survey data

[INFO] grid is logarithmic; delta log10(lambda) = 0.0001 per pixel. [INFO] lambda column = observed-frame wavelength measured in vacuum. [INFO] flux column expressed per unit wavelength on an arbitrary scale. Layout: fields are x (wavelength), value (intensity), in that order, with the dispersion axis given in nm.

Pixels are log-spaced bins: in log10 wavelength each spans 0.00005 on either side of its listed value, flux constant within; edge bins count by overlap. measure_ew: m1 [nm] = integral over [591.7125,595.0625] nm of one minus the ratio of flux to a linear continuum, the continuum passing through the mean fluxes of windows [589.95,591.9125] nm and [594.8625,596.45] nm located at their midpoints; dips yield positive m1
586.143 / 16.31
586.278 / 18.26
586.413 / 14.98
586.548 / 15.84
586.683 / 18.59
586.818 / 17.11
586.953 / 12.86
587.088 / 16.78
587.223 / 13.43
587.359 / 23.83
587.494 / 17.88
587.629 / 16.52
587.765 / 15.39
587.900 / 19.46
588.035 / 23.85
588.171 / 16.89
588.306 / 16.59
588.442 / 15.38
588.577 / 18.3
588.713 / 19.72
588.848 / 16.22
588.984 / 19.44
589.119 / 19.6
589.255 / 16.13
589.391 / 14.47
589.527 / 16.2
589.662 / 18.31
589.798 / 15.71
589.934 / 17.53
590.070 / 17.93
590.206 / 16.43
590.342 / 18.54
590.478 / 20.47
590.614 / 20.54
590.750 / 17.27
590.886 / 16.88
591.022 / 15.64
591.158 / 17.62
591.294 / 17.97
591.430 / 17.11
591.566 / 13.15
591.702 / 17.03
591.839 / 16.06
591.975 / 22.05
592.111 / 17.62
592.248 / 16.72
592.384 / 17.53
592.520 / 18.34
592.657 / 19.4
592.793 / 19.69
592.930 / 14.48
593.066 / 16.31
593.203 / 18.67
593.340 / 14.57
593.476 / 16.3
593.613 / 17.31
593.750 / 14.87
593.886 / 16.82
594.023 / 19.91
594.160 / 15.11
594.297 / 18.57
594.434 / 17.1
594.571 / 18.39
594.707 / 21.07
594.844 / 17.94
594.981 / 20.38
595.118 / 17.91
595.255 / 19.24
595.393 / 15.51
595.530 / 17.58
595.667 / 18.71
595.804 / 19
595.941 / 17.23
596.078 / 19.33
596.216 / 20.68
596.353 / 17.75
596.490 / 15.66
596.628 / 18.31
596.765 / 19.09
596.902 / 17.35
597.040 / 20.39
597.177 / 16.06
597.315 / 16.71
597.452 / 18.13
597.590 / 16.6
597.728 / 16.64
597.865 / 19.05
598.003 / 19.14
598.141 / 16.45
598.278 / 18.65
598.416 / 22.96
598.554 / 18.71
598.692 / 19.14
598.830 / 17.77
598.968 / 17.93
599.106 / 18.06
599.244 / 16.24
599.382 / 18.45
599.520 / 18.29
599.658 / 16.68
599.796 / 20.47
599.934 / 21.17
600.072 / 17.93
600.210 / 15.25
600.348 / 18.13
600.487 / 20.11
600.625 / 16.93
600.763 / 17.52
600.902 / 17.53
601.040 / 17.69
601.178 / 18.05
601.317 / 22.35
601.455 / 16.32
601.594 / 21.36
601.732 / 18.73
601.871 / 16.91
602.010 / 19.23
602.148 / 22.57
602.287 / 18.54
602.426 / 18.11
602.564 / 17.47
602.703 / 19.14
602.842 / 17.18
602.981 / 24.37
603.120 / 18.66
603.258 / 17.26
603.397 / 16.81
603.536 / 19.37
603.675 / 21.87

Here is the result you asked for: 0.037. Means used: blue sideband 17.4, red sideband 18.4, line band 17.7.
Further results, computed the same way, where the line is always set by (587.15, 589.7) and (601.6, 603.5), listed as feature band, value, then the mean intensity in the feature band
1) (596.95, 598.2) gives 0.06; 17.7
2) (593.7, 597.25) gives 0.05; 18.1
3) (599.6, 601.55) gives 0.04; 18.3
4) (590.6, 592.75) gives 0.06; 17.5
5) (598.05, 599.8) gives 0.02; 18.4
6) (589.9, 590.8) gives -0.03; 18.4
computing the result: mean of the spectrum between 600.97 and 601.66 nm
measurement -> 19.1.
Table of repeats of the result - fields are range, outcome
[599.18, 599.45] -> 17.4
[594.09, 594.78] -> 18.1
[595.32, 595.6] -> 16.6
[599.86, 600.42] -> 18.1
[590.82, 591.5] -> 17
